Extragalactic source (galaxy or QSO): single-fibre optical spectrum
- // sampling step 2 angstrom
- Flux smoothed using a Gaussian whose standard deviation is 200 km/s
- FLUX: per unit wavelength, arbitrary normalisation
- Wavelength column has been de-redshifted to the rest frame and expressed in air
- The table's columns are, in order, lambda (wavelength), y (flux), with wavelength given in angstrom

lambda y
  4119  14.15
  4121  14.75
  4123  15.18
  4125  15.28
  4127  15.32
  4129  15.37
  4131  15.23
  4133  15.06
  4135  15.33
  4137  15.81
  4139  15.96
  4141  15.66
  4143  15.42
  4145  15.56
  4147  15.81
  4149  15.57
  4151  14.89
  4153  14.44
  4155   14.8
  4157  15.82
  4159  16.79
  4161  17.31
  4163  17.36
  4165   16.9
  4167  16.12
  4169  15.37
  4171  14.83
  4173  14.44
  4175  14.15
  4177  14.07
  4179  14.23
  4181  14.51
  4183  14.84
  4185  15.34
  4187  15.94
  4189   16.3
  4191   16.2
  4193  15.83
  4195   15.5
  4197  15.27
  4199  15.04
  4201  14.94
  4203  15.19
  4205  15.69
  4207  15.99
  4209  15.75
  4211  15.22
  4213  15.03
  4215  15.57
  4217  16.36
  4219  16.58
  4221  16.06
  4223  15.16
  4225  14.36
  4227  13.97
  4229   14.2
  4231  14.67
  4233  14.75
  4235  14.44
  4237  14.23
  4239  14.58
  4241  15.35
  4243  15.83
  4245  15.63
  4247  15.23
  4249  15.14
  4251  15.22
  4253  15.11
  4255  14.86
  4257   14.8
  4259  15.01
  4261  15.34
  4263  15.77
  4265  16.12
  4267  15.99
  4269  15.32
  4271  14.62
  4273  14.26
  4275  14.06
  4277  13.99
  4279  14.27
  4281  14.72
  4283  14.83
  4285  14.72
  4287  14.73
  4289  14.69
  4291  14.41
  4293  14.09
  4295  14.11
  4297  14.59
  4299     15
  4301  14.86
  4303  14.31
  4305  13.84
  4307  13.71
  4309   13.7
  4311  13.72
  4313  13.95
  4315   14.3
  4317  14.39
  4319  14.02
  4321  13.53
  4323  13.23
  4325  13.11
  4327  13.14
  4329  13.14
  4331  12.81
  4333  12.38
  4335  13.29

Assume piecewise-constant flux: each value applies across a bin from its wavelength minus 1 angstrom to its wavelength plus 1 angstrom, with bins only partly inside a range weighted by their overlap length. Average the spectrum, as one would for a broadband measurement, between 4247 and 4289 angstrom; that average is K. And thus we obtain 14.9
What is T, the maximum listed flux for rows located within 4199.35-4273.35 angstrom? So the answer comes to 16.58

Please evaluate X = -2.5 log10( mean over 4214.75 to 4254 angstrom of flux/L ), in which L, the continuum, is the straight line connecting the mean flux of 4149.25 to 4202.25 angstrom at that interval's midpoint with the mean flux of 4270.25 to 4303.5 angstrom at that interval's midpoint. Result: -0.01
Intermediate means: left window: 15.4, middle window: 15.1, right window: 14.5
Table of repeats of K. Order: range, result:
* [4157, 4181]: 15.6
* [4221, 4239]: 14.6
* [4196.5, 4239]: 15.2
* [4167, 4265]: 15.2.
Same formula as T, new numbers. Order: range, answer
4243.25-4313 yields 16.12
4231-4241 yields 15.35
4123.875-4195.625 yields 17.36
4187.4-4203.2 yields 16.3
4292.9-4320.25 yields 15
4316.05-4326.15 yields 14.39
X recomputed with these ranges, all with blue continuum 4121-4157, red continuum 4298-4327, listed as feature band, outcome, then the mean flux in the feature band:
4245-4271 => -0.068 mag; 15.3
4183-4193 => -0.062 mag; 15.8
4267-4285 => -0.027 mag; 14.6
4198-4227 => -0.050 mag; 15.4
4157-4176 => -0.056 mag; 15.9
